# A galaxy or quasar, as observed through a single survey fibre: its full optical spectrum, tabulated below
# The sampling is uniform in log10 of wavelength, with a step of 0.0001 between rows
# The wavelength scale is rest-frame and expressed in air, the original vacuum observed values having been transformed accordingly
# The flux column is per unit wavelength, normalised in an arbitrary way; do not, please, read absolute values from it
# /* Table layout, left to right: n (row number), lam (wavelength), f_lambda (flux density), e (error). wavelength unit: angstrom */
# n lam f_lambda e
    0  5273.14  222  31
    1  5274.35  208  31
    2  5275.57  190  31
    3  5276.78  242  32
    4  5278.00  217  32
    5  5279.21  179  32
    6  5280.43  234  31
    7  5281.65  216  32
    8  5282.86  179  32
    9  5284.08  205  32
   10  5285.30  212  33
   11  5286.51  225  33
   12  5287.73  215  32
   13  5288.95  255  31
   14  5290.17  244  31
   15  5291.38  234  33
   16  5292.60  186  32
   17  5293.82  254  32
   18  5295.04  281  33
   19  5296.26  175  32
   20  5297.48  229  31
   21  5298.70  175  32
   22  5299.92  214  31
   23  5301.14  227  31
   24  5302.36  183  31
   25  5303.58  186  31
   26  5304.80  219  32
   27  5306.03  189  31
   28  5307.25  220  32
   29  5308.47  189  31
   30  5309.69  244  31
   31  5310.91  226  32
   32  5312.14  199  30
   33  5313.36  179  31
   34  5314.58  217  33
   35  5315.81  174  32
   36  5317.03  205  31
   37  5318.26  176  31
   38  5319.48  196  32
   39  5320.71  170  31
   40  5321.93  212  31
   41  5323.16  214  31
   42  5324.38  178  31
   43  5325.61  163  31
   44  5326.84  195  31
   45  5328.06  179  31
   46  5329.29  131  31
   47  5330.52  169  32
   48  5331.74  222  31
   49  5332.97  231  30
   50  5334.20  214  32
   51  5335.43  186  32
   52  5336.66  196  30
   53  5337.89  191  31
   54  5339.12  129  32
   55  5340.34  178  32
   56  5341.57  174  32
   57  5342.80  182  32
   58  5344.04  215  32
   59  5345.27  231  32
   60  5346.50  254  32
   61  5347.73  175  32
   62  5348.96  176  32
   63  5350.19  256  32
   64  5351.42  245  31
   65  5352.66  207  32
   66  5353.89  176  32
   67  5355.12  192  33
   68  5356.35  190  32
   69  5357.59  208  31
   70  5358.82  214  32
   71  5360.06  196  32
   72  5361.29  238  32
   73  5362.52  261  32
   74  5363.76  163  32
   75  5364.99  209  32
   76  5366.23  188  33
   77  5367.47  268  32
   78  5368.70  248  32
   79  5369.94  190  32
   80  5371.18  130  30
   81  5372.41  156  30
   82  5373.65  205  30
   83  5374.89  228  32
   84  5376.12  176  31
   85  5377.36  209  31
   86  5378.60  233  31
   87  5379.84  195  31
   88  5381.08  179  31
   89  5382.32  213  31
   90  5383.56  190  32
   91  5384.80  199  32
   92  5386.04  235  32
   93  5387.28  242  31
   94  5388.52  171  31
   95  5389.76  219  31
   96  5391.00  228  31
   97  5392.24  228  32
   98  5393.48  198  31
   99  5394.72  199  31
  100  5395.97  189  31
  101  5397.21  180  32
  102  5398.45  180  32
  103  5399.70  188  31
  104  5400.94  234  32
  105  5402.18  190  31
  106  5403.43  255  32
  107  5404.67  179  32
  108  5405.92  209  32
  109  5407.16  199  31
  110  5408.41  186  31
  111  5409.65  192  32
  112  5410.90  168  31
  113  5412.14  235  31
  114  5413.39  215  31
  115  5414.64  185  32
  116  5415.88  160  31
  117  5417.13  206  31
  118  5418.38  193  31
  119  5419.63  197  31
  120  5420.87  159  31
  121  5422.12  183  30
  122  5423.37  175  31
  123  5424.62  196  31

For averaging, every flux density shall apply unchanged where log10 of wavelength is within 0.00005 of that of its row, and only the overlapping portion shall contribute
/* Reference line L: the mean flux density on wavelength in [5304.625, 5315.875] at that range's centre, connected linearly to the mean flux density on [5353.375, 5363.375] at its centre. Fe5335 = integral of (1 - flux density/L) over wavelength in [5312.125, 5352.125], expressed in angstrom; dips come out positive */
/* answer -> 2.6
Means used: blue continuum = 207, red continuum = 209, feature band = 194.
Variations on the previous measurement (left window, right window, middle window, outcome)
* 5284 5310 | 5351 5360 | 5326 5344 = 2.0 angstrom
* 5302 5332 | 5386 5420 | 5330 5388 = -1.8 angstrom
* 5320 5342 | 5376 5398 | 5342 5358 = -1.3 angstrom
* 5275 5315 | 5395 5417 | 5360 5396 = -1.0 angstrom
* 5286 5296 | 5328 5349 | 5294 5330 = 2.9 angstrom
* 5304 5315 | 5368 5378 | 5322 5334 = 0.9 angstrom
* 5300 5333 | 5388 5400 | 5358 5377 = -0.7 angstrom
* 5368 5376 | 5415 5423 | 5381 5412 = -2.5 angstrom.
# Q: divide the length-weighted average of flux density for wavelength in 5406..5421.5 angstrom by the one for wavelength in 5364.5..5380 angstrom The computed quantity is 0.95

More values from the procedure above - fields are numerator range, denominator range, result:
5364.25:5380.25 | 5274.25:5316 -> 0.95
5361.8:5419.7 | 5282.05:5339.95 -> 1.00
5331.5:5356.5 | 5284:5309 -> 0.93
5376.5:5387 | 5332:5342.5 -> 1.10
